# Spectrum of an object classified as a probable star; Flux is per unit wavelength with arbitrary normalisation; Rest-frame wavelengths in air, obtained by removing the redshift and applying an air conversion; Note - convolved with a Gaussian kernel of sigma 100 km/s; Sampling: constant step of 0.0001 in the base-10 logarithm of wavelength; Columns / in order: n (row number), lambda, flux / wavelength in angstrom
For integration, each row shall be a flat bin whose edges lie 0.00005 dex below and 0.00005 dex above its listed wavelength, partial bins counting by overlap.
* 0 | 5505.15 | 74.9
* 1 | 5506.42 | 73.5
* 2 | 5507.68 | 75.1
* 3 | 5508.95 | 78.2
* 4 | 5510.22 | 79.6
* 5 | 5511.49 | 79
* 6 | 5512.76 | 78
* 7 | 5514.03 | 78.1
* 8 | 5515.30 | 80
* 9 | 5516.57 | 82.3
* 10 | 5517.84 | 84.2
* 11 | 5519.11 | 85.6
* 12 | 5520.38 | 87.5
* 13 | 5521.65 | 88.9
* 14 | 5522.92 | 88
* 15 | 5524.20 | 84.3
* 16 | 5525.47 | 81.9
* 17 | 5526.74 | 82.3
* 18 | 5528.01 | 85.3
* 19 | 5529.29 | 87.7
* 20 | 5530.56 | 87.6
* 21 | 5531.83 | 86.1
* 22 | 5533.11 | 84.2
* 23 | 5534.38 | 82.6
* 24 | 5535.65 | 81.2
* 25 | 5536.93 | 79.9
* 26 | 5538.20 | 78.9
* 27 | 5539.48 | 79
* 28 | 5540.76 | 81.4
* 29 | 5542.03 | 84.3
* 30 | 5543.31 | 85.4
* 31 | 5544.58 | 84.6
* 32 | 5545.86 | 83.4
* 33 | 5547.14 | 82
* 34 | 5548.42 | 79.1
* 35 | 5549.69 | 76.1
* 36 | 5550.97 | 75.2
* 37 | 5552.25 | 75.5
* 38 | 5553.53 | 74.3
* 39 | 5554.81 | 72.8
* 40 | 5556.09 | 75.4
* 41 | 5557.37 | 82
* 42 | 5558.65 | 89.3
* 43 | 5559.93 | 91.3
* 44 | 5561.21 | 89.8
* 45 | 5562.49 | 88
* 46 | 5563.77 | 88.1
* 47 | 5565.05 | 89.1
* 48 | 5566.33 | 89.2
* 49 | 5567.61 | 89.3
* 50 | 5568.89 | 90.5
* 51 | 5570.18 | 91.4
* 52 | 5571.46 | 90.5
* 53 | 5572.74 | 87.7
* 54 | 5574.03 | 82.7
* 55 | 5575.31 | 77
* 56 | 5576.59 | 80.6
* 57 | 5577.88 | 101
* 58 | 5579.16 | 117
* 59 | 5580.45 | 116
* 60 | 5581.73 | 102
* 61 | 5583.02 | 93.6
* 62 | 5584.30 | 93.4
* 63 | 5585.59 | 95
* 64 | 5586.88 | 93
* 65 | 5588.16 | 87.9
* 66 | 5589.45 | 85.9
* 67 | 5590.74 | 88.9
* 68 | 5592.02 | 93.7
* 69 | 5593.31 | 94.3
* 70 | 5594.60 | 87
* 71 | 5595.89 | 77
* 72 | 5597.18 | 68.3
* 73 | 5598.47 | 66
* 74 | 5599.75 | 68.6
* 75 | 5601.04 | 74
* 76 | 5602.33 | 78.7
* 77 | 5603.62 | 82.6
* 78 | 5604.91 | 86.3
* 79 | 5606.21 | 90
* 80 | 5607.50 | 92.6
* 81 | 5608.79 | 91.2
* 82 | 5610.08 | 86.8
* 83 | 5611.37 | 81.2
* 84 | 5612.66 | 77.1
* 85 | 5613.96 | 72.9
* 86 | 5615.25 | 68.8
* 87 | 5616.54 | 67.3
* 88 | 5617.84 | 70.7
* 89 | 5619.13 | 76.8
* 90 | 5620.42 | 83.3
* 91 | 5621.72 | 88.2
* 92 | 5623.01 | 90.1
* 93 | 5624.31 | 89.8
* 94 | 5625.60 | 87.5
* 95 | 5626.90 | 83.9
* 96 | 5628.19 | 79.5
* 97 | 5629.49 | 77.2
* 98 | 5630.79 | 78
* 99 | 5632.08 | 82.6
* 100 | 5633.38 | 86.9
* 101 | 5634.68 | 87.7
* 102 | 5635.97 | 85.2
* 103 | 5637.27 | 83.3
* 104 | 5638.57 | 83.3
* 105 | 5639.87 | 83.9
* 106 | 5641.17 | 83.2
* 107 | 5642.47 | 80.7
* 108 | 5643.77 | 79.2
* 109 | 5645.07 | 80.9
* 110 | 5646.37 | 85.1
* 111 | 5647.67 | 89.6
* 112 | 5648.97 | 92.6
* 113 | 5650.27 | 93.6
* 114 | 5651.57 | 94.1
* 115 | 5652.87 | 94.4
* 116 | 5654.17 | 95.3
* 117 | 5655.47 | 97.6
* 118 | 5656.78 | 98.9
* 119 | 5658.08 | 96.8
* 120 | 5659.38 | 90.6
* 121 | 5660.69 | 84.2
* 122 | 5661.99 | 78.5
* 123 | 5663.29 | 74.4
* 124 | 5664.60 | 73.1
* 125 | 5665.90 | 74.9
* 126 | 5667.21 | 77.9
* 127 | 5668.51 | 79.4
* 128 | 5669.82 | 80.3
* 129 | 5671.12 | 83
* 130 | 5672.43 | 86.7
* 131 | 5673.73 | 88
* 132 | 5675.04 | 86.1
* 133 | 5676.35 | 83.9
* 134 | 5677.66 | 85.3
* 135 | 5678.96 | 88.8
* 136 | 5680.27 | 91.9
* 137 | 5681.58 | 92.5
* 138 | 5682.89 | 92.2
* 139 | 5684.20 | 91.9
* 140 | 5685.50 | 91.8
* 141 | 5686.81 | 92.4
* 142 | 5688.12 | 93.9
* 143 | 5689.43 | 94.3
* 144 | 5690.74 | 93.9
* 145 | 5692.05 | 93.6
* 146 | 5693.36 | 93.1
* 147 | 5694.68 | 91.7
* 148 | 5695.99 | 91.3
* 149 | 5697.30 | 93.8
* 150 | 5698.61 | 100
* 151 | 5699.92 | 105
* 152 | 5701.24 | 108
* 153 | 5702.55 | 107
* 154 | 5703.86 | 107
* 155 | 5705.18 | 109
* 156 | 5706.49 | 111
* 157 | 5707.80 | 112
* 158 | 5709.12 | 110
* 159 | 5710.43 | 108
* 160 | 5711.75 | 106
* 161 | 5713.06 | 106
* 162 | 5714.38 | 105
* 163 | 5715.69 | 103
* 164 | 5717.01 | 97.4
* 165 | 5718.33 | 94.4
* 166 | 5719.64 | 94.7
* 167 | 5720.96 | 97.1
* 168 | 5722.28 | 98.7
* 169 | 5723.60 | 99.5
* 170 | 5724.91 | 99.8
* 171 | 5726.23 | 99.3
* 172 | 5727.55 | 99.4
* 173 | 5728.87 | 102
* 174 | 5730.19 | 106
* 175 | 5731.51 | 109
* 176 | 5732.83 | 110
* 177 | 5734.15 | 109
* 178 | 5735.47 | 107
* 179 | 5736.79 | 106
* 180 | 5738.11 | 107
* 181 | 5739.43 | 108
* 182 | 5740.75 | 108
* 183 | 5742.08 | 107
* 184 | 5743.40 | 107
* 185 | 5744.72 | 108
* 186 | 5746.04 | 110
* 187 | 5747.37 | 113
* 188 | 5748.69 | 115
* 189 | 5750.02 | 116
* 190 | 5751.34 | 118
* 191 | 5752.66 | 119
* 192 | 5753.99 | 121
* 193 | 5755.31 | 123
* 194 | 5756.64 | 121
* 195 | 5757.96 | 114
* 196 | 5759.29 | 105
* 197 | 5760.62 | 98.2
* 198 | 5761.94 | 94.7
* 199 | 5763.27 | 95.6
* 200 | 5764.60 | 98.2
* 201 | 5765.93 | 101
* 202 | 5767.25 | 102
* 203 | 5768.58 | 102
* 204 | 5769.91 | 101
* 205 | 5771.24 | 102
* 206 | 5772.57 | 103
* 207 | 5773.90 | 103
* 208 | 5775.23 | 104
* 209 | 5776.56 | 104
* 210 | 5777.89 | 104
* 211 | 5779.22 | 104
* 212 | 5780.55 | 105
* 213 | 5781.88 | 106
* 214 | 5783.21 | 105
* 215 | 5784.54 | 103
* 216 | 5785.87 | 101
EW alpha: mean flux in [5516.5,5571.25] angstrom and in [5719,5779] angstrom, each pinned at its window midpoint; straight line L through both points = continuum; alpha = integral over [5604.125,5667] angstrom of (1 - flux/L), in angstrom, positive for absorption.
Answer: 6.3 angstrom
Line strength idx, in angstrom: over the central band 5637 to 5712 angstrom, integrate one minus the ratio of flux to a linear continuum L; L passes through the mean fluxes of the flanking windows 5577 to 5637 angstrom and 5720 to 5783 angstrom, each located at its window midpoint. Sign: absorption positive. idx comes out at 2.85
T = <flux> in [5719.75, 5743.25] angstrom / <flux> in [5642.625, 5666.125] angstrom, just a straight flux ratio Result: 1.2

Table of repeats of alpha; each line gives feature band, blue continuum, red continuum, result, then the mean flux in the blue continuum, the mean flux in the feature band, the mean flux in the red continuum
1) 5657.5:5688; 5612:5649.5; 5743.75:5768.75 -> 1.9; 81.9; 85.6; 109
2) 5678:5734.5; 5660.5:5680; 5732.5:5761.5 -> -2.6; 81.8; 99.9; 111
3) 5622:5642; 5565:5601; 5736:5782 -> 2.1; 88.9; 84.2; 107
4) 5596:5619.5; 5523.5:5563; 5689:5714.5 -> 3.3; 82.3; 77.8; 102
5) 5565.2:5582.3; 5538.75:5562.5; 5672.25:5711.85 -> -1.9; 81.3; 93.3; 96.8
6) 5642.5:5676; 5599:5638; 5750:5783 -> 0.9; 81.6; 86.1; 106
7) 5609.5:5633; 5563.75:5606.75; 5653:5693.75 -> 2.1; 88.1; 80.2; 88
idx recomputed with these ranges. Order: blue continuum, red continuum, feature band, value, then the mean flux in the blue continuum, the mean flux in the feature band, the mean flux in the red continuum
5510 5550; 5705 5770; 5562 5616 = 1.46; 82.9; 87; 106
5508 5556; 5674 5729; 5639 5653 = 0.90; 81.6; 86.7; 98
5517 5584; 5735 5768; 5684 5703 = 1.16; 86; 96.1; 109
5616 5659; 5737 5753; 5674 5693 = 1.13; 85.8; 90.9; 111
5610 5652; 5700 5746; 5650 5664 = -0.27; 82.7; 90.6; 105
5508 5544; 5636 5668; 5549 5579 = -0.48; 82.8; 85.2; 86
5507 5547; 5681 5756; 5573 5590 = -1.04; 82.7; 94.1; 104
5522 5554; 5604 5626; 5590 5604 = 0.40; 82.1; 79.9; 82.3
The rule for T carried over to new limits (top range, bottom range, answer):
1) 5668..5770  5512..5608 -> 1.19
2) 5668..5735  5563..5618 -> 1.13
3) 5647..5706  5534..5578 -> 1.09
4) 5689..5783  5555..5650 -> 1.22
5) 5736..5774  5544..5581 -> 1.25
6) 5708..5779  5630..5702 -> 1.20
